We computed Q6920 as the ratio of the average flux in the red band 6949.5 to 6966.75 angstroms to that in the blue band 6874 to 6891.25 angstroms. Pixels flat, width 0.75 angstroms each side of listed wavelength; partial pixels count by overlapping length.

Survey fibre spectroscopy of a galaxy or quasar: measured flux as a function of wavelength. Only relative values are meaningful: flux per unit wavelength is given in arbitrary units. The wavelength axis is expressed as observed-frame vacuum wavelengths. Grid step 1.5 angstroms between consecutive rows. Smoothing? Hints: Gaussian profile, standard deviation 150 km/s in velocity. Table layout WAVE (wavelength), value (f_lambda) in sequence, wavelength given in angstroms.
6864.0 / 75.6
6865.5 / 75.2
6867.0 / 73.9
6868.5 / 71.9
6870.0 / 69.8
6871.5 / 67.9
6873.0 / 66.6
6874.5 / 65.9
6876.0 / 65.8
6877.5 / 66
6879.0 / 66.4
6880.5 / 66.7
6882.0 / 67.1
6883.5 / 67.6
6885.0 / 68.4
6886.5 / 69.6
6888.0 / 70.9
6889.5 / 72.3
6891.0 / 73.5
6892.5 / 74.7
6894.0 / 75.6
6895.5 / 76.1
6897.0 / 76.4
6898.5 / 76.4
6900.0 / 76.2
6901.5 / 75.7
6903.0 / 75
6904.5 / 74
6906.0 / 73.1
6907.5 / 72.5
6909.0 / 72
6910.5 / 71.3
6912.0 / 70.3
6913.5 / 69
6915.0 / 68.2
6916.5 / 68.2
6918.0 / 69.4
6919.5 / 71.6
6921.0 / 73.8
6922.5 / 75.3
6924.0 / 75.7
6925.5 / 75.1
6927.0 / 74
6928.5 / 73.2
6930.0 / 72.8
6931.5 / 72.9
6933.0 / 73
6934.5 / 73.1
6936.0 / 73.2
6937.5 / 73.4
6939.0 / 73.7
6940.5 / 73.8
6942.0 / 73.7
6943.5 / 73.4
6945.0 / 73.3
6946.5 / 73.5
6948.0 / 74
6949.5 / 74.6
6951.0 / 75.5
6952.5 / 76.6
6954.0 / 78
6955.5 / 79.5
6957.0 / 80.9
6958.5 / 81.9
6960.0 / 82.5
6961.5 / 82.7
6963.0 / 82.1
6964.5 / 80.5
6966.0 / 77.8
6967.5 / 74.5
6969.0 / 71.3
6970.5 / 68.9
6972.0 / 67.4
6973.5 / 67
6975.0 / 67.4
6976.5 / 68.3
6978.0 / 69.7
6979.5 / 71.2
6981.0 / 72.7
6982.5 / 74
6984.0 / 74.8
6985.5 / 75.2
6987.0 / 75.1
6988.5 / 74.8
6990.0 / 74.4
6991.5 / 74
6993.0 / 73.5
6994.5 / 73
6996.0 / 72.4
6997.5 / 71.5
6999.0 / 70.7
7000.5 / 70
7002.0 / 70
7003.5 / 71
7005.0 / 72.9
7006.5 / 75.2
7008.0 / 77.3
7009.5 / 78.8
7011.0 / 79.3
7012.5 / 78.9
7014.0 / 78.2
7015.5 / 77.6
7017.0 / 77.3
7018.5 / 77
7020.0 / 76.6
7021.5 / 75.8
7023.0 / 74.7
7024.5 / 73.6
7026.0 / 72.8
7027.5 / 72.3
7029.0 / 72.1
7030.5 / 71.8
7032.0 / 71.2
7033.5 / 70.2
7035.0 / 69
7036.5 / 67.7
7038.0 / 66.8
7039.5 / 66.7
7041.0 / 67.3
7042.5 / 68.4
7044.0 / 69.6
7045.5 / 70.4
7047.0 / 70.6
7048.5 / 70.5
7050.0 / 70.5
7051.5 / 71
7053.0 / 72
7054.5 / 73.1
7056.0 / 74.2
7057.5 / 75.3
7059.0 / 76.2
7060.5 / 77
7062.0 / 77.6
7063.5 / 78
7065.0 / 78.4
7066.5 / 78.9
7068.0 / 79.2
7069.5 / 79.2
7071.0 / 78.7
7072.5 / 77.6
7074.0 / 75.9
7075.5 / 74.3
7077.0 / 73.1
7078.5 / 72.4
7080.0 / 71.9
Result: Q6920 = 1.17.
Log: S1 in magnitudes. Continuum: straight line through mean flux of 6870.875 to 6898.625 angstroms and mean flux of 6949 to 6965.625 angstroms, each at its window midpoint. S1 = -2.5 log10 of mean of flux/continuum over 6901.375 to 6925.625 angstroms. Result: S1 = 0.024 mag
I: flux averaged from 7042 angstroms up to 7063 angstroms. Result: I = 72.7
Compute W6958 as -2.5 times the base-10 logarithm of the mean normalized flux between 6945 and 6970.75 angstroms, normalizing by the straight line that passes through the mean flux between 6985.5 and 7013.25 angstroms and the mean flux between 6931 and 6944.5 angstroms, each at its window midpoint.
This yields -0.05 mag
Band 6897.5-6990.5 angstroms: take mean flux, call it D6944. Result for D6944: 73.9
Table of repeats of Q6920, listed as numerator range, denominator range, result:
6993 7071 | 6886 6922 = 1.01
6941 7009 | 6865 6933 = 1.04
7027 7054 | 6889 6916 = 0.95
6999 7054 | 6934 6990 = 0.97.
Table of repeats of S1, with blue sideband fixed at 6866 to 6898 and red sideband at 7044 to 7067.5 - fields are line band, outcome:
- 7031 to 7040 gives 0.076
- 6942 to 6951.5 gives -0.034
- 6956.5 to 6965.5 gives -0.137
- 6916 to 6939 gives -0.027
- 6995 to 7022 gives -0.028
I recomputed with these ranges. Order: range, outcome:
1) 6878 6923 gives 71.9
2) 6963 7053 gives 72.7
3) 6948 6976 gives 75.9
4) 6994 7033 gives 74.3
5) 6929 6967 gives 76.2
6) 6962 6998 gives 73.1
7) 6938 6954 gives 74.4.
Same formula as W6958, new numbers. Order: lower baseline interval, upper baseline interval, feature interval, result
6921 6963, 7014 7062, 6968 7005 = 0.04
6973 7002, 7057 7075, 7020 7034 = 0.03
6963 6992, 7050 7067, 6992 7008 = 0.02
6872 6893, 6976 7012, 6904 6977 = -0.04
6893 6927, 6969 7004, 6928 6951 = -0.01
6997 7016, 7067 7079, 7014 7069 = 0.04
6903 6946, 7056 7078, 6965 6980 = 0.05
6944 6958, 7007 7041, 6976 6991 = 0.03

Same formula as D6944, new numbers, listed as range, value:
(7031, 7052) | 69.3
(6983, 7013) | 74.1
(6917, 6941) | 73.3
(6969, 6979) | 68.4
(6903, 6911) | 72.8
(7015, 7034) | 74.1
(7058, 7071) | 78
